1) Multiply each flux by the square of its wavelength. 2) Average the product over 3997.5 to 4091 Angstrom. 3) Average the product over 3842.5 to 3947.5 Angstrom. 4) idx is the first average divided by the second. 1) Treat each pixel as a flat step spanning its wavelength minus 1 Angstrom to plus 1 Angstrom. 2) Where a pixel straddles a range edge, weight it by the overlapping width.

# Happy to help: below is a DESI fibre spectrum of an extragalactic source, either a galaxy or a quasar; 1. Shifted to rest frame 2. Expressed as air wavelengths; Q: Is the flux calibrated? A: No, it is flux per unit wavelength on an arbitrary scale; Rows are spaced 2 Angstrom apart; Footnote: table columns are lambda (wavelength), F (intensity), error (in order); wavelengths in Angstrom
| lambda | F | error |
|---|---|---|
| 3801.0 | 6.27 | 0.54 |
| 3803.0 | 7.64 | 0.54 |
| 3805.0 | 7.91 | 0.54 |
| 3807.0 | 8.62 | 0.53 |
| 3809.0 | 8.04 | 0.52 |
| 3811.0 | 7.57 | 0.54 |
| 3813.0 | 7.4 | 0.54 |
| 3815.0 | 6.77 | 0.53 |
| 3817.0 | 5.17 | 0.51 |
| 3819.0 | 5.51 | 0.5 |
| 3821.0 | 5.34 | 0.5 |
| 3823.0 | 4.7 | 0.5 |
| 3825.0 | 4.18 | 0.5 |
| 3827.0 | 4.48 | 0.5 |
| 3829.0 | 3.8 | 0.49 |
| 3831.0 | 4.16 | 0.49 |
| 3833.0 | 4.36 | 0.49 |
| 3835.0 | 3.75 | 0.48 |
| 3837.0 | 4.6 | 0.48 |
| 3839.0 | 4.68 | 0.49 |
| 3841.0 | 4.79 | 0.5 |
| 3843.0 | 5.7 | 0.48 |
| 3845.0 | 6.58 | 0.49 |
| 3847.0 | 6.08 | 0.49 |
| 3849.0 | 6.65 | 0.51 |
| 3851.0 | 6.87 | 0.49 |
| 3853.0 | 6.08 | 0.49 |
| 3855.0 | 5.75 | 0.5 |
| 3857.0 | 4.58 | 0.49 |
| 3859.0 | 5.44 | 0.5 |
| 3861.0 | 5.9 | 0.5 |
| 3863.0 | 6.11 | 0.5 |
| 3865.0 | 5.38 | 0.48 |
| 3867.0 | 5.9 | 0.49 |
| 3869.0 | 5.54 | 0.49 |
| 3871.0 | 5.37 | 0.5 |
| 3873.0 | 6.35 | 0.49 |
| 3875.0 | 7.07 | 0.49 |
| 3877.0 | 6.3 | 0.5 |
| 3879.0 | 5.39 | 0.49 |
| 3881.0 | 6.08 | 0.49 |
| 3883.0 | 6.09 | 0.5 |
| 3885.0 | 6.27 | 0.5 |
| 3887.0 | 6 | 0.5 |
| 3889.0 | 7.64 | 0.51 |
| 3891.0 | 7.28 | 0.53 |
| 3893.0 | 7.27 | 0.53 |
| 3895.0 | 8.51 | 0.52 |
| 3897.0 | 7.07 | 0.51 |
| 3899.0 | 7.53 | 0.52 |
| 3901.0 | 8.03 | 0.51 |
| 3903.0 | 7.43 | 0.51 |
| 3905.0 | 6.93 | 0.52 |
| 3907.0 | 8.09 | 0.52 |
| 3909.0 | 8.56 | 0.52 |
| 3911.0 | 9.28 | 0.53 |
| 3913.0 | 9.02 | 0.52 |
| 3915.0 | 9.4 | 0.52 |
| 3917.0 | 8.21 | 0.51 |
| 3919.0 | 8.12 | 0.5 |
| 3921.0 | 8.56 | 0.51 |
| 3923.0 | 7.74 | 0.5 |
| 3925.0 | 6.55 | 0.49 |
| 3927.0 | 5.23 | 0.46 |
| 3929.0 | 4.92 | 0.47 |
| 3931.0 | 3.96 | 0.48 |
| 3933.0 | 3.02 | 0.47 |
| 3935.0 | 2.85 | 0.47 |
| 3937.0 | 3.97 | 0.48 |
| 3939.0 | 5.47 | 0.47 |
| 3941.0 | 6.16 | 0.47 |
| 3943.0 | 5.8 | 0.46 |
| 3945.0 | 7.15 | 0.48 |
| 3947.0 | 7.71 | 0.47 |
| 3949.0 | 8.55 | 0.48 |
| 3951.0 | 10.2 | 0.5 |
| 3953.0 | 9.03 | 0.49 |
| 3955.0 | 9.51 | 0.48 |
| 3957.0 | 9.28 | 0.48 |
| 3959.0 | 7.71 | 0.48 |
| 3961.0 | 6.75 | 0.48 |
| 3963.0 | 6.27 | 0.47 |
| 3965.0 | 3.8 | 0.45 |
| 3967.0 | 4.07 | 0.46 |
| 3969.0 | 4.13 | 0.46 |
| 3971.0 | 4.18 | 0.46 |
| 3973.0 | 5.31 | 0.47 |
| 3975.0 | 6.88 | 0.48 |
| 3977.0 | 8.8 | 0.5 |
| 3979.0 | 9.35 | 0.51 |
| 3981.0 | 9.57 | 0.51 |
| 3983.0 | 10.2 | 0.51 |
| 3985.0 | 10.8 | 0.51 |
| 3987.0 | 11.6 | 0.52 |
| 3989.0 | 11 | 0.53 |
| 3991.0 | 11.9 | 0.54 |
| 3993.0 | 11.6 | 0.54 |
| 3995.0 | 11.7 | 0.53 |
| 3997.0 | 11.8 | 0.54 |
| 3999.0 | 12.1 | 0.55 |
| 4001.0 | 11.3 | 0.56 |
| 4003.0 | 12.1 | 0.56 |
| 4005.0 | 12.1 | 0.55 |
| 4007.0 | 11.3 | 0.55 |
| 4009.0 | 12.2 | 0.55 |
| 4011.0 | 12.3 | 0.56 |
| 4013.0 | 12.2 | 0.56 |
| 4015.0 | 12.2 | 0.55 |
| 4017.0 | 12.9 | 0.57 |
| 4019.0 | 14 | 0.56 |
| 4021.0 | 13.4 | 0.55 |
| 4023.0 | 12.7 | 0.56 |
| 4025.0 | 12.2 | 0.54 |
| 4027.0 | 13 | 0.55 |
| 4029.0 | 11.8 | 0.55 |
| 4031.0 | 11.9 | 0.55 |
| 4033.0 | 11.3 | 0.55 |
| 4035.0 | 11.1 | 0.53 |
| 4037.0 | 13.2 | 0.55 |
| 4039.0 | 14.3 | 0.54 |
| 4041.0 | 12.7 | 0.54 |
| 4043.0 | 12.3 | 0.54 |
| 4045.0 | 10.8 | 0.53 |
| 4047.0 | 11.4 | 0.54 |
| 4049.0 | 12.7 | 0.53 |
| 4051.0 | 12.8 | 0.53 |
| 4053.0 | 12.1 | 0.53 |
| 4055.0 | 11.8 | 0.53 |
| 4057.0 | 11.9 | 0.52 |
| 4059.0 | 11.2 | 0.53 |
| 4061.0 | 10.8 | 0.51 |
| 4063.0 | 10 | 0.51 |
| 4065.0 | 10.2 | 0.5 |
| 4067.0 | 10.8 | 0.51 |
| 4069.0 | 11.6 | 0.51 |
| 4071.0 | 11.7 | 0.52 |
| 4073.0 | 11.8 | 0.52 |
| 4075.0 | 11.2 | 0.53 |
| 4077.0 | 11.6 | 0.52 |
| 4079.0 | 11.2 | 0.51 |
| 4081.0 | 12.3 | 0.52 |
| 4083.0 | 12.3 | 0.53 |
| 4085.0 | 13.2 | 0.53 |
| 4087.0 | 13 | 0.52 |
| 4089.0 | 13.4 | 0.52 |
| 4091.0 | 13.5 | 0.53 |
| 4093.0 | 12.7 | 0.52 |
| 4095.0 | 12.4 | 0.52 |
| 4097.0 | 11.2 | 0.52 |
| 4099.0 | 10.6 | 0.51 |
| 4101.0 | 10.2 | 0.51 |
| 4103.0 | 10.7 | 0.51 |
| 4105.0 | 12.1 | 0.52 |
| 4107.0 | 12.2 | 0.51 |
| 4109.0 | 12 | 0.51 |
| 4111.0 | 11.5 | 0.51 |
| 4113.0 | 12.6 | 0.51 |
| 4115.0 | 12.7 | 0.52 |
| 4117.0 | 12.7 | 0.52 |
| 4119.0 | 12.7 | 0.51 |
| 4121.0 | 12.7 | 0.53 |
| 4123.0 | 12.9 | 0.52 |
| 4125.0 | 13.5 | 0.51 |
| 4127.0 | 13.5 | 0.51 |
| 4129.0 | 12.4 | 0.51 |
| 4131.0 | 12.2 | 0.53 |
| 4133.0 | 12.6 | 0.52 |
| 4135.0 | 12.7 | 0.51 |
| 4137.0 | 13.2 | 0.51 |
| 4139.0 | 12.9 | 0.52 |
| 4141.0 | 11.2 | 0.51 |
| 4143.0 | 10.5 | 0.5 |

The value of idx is 2.00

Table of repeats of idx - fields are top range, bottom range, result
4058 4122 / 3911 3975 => 1.94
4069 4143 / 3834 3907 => 2.21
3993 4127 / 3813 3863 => 2.55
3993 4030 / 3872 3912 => 1.82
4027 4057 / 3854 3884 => 2.28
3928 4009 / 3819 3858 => 1.71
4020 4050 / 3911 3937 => 2.01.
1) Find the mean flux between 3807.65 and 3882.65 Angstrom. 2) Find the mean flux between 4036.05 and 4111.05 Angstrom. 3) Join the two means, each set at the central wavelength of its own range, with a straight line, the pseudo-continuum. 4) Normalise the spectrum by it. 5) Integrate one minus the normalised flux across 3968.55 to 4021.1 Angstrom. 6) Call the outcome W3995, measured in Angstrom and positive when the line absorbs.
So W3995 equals -4.5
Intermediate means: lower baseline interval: 5.65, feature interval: 10.6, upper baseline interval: 11.9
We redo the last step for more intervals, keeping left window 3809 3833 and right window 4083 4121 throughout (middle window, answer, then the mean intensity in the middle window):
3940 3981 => 7.9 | 7.09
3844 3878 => 2.1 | 6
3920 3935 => 4.6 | 5.52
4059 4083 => 0.5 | 11.2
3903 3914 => -1.1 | 8.29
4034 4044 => -1.9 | 12.7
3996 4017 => -4.4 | 12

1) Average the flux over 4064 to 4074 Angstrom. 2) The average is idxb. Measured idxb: 11.2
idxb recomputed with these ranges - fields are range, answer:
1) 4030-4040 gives 12.4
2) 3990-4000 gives 11.8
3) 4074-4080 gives 11.3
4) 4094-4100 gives 11.4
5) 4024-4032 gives 12.2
